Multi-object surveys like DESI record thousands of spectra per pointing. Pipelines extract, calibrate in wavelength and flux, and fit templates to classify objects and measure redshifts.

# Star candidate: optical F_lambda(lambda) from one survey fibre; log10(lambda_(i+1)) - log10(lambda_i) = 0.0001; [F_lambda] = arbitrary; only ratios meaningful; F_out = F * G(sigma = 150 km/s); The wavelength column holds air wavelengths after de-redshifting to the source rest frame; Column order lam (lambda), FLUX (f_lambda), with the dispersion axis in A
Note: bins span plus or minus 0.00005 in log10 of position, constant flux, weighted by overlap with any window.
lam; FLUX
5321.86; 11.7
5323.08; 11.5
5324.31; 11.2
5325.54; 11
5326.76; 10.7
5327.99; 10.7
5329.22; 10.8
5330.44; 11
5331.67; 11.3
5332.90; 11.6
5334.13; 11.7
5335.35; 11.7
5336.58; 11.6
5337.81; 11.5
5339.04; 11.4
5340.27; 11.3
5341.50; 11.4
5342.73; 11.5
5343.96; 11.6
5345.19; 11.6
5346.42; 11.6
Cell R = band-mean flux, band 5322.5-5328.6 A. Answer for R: 11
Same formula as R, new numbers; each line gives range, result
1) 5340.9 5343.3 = 11.4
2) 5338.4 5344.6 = 11.4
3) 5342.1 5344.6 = 11.6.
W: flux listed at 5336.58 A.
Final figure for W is 11.6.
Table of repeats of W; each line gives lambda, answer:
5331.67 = 11.3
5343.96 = 11.6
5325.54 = 11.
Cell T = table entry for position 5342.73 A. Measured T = 11.5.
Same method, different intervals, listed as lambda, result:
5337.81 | 11.5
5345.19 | 11.6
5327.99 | 10.7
